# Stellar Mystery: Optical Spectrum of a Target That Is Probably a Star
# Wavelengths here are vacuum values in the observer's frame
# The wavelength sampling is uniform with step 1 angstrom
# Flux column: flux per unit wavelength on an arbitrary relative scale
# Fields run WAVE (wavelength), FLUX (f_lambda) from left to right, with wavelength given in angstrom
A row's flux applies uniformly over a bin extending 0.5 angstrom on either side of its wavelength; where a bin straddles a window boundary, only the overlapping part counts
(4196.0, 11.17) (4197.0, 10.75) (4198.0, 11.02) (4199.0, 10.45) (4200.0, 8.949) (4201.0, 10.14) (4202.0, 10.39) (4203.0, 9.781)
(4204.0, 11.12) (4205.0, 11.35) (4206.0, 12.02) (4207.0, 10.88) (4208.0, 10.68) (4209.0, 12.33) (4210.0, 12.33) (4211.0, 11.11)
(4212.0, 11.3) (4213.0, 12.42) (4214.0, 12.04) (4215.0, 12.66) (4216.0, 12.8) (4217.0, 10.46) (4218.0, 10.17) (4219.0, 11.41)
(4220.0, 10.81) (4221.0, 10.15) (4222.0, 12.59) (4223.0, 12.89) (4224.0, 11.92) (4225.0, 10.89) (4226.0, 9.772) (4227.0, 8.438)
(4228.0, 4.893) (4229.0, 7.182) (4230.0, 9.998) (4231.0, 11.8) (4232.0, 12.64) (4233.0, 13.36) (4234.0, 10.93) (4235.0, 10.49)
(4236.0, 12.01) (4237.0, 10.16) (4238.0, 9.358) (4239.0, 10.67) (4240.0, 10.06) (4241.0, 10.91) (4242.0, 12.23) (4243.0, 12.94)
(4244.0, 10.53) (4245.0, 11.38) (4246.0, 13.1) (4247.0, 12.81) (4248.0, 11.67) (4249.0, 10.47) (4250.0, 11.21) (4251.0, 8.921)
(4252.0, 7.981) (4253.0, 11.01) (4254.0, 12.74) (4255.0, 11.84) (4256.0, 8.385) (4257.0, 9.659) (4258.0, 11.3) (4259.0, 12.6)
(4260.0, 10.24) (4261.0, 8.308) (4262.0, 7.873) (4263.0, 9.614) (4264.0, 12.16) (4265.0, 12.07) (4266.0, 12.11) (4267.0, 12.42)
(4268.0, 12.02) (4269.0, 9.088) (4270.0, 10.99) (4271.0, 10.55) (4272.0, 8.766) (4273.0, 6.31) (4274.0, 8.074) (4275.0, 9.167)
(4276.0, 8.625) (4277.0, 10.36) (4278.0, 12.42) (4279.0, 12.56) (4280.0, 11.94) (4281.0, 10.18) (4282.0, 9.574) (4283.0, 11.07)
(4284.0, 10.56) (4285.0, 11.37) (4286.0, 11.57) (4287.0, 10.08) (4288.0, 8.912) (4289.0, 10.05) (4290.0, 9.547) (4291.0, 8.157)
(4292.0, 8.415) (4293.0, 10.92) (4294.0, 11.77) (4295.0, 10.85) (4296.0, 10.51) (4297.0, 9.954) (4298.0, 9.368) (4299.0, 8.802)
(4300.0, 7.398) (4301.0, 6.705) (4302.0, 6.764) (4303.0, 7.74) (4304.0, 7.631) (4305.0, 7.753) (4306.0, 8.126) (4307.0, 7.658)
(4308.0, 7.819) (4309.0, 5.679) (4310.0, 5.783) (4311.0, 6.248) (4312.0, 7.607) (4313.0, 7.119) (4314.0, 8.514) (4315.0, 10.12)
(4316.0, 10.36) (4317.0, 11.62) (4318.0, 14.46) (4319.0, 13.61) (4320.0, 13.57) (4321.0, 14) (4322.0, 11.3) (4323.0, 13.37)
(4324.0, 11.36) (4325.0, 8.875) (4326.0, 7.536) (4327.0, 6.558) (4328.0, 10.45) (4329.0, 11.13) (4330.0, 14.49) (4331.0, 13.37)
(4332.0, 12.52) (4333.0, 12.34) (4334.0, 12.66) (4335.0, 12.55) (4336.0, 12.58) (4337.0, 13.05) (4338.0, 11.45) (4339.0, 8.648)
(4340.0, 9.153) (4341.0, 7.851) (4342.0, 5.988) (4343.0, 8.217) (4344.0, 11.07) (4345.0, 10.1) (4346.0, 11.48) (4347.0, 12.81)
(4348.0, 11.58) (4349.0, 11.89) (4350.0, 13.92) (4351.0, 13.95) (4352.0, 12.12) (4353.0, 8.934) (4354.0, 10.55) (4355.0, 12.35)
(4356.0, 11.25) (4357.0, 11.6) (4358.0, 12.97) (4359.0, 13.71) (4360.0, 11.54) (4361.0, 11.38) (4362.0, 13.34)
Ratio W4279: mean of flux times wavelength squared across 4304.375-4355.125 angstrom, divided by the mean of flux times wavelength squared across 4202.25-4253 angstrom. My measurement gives 1.0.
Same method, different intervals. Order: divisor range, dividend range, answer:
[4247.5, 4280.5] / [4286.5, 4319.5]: 0.88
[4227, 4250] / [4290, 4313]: 0.78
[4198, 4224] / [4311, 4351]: 1.03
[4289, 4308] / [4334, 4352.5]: 1.29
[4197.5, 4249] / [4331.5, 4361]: 1.09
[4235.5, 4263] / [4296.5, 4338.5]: 0.96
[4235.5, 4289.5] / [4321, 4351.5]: 1.09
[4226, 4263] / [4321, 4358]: 1.11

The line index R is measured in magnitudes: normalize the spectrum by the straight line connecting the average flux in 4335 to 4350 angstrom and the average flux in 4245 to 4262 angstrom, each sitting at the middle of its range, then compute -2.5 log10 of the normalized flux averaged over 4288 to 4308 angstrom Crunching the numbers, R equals 0.20 mag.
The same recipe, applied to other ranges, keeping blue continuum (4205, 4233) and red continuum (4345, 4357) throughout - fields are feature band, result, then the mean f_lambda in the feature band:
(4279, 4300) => 0.13 mag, 10.2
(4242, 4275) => 0.07 mag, 10.6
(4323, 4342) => 0.08 mag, 10.9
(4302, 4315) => 0.49 mag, 7.39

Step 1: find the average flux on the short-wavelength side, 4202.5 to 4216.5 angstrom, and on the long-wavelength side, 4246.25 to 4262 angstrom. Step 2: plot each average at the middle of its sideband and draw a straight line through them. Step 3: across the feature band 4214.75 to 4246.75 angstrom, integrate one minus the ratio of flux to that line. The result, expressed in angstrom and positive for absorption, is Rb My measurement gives 0.54 angstrom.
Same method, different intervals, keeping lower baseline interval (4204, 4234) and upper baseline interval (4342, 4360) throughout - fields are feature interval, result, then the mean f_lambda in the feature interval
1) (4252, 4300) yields 4.3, 10.3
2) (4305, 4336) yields 2.9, 10.4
